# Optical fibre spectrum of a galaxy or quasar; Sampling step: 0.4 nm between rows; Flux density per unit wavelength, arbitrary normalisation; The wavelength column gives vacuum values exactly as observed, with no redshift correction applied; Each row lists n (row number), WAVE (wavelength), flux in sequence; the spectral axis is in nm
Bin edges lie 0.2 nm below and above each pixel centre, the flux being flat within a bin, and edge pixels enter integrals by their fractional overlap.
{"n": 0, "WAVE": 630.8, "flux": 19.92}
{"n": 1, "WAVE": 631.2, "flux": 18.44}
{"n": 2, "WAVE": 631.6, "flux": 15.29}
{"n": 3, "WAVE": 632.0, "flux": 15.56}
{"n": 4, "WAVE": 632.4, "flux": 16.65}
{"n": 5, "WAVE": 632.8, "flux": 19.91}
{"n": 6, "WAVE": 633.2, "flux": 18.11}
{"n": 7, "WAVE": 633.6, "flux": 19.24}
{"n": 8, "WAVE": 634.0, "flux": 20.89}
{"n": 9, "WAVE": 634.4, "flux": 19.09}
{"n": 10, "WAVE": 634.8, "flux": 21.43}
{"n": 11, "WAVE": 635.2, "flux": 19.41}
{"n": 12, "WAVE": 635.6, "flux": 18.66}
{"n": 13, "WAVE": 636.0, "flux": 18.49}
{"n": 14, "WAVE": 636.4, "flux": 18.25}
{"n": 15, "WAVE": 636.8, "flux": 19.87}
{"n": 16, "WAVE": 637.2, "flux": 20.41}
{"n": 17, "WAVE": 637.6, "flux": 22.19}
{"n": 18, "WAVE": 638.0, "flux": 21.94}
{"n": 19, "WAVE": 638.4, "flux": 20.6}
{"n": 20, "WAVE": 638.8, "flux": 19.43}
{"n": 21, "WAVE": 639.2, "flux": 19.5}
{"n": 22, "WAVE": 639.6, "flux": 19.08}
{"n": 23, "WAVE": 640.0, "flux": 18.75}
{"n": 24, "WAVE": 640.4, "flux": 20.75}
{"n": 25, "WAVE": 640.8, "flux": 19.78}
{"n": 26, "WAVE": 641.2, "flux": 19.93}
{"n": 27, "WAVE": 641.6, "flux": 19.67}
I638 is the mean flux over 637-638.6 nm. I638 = 21.3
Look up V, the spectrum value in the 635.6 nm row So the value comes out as 18.66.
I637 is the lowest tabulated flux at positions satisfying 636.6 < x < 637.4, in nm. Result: 19.87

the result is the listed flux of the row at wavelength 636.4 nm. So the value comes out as 18.25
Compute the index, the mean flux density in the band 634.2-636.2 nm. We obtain 19.4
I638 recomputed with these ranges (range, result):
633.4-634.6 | 19.7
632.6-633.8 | 19.1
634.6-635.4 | 20.4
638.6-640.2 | 19.2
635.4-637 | 18.8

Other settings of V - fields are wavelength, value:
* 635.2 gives 19.41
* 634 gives 20.89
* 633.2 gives 18.11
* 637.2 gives 20.41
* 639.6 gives 19.08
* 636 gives 18.49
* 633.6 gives 19.24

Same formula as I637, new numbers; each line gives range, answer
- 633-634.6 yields 18.11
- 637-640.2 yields 18.75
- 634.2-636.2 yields 18.49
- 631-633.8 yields 15.29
